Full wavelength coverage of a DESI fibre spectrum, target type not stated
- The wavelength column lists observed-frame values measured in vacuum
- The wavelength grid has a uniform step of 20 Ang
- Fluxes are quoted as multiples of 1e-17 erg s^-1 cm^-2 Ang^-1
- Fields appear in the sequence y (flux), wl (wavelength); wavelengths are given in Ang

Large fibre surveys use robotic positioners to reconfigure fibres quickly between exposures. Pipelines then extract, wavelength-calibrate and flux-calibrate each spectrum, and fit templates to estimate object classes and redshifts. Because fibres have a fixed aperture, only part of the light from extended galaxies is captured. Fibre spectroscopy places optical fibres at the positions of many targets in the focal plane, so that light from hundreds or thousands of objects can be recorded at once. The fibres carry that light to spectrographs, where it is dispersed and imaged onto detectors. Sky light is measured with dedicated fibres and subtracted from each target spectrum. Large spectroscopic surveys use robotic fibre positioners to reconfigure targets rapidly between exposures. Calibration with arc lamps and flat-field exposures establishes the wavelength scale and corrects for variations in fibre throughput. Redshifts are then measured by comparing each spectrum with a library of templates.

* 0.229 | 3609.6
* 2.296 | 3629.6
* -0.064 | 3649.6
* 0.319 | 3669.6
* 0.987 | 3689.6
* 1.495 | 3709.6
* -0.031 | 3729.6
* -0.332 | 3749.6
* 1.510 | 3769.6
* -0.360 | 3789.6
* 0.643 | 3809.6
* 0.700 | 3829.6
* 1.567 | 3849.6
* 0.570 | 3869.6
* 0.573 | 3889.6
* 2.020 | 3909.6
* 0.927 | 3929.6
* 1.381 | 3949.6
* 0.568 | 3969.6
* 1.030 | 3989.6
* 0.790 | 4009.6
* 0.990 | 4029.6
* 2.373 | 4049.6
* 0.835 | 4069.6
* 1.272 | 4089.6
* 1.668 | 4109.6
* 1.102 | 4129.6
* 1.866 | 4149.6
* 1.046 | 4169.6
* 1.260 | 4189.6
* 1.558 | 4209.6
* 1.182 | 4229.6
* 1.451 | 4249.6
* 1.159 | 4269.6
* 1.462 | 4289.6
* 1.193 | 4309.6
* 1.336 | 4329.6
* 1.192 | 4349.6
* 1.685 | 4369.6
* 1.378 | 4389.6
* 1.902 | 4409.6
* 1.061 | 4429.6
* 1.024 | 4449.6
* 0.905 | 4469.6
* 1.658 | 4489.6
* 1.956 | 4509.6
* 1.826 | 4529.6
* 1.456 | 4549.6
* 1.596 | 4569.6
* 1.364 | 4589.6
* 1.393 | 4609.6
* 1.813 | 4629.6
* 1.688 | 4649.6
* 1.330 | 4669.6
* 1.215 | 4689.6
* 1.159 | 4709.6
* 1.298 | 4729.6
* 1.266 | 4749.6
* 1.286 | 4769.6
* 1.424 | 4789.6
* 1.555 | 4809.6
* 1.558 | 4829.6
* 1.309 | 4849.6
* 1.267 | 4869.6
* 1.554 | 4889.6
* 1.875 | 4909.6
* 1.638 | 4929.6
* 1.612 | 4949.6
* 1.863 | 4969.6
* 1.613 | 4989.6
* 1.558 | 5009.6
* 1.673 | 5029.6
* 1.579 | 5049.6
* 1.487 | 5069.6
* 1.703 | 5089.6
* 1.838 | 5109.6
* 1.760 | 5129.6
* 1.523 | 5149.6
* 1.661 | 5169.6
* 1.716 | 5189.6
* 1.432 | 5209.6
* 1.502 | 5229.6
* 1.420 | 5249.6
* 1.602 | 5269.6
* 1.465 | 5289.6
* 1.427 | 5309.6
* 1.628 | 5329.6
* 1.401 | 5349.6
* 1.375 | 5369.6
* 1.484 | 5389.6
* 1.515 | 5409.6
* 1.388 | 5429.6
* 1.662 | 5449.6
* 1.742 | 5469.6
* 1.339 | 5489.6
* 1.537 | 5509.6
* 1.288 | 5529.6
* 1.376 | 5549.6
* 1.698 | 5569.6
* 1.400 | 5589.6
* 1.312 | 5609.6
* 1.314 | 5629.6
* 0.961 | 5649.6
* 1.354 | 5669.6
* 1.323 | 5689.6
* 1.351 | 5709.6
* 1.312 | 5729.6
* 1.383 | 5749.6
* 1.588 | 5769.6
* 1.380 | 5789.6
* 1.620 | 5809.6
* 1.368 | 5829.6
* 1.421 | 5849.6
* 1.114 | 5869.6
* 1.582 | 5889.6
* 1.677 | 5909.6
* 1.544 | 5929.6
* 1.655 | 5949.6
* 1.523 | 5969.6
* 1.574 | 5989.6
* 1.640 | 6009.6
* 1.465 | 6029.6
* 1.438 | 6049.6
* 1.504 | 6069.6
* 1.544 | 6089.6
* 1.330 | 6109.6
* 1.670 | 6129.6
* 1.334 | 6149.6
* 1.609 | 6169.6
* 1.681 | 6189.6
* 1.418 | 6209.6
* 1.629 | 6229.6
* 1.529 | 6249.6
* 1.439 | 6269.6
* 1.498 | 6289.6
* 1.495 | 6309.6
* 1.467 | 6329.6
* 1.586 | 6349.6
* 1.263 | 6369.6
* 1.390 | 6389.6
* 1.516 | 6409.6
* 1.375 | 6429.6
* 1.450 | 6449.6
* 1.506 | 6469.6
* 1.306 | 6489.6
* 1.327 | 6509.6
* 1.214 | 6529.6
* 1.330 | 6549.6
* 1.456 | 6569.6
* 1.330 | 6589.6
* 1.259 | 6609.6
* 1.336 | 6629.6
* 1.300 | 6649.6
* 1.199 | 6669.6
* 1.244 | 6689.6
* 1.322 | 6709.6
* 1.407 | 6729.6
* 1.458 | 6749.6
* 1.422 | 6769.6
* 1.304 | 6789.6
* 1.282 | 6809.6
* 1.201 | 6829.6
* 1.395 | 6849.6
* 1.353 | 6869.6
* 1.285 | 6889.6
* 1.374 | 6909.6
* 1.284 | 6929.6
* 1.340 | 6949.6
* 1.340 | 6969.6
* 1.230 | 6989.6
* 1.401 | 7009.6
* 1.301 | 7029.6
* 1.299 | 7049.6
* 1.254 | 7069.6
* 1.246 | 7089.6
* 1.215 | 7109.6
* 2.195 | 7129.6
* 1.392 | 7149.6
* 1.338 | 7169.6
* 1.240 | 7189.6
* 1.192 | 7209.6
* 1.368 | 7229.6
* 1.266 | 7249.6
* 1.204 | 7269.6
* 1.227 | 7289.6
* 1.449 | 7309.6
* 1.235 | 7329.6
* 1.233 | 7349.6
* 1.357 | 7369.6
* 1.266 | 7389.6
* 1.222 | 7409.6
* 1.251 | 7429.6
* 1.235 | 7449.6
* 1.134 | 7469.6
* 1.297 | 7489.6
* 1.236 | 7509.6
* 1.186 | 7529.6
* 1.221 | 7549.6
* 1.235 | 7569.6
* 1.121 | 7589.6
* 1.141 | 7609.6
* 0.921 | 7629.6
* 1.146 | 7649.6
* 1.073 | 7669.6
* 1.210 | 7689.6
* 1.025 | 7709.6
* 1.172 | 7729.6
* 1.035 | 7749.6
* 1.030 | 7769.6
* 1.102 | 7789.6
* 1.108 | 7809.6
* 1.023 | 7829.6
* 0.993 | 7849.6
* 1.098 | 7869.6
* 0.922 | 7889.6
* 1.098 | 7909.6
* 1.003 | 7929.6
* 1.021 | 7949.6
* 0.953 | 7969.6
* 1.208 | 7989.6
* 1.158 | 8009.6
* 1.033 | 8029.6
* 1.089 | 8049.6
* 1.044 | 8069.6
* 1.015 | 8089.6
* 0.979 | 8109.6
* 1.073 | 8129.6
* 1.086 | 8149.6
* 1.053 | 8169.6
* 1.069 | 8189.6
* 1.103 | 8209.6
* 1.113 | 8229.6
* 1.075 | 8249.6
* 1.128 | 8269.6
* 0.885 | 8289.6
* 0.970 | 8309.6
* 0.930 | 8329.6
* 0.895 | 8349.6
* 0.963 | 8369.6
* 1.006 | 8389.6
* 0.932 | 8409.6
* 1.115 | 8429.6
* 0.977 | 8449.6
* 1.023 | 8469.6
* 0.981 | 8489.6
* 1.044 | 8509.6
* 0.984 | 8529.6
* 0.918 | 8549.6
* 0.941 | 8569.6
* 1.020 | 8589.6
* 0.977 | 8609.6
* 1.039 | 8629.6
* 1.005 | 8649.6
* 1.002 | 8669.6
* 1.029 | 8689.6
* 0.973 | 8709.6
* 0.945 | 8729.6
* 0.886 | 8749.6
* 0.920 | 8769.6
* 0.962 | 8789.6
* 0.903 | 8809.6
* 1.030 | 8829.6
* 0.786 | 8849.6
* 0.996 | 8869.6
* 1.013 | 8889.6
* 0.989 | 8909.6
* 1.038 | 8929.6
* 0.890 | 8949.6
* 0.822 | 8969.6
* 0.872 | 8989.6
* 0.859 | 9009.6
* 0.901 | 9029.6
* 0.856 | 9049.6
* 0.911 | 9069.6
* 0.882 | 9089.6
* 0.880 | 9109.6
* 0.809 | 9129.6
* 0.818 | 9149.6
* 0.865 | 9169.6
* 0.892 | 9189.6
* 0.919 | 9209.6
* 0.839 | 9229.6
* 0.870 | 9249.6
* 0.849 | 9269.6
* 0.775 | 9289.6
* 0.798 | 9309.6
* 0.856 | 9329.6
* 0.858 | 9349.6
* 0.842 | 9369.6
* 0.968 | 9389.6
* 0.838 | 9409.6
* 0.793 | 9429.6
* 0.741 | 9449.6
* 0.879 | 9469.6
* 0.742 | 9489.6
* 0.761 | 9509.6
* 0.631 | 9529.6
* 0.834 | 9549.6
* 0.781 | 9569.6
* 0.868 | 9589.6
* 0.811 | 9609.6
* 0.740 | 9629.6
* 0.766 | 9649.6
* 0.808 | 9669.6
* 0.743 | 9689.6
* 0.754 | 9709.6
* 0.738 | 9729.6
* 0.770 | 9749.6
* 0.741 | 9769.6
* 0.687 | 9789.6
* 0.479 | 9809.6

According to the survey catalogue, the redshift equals 0.09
